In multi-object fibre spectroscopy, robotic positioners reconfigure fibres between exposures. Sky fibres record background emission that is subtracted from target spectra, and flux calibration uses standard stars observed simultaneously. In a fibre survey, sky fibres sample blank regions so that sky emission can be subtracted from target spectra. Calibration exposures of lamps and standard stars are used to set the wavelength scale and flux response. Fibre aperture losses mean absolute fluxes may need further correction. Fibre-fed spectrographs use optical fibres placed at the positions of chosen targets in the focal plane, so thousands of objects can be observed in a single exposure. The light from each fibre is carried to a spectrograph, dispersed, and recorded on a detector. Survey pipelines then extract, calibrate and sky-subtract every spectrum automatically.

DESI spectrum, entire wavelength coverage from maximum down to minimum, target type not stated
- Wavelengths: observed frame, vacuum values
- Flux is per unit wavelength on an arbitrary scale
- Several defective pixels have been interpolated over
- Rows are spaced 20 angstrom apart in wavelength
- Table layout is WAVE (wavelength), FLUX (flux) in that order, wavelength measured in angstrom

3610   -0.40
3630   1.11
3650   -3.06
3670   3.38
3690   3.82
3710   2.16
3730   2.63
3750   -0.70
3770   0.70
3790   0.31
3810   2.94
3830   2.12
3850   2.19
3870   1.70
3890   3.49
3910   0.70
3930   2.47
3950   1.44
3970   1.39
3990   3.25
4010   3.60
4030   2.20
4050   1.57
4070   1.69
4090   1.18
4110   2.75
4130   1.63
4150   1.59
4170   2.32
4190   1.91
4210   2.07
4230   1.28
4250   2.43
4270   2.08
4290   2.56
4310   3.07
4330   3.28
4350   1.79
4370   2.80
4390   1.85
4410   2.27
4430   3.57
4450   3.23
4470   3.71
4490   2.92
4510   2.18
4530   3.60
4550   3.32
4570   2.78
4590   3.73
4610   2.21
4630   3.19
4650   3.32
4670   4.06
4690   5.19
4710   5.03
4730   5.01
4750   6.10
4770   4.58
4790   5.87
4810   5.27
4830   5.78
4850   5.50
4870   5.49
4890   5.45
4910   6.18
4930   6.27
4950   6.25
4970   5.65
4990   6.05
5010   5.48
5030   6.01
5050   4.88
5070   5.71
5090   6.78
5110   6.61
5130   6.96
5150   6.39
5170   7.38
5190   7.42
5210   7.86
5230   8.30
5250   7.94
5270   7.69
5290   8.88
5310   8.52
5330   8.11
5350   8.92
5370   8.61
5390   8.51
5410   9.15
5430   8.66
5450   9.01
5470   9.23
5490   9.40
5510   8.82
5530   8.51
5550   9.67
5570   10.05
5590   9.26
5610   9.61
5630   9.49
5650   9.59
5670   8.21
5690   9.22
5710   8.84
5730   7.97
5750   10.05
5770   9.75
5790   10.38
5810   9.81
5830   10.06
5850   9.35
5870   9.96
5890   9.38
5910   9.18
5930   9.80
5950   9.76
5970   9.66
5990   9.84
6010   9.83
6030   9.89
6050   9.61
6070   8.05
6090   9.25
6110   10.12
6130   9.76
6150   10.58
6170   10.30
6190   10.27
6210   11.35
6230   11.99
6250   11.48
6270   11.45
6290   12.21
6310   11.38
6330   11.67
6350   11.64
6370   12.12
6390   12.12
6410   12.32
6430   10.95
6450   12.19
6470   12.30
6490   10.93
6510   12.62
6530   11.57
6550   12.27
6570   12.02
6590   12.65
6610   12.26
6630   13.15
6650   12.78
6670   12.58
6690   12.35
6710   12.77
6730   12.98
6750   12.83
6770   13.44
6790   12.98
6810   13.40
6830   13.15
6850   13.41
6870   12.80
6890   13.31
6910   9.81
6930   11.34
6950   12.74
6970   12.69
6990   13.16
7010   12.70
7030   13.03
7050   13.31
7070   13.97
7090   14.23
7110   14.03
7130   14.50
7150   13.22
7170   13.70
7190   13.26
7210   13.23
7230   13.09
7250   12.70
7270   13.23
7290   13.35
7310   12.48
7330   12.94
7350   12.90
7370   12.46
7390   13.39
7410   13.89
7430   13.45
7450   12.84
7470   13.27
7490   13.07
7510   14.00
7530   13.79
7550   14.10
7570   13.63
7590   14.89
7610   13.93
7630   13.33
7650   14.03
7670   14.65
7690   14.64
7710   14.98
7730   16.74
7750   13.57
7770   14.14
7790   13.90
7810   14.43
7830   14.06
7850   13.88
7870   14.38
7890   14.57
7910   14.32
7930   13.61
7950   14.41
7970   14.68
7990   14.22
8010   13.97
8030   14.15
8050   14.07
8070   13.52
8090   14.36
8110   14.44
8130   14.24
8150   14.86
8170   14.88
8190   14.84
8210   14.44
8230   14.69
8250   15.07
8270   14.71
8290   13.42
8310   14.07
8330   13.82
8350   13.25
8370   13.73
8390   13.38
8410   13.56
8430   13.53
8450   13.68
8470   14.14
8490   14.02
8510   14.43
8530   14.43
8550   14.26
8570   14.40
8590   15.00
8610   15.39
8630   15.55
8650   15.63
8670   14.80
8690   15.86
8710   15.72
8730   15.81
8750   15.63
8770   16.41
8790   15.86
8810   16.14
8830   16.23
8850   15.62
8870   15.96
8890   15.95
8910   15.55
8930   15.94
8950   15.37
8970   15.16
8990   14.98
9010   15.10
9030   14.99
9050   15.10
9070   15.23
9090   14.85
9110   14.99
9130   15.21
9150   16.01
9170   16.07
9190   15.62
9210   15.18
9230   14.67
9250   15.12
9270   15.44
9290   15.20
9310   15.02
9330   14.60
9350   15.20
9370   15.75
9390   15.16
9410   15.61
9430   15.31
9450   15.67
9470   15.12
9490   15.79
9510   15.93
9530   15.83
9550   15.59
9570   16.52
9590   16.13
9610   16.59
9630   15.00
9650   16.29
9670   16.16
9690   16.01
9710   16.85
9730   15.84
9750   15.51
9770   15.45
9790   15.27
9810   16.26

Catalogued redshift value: 0.173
